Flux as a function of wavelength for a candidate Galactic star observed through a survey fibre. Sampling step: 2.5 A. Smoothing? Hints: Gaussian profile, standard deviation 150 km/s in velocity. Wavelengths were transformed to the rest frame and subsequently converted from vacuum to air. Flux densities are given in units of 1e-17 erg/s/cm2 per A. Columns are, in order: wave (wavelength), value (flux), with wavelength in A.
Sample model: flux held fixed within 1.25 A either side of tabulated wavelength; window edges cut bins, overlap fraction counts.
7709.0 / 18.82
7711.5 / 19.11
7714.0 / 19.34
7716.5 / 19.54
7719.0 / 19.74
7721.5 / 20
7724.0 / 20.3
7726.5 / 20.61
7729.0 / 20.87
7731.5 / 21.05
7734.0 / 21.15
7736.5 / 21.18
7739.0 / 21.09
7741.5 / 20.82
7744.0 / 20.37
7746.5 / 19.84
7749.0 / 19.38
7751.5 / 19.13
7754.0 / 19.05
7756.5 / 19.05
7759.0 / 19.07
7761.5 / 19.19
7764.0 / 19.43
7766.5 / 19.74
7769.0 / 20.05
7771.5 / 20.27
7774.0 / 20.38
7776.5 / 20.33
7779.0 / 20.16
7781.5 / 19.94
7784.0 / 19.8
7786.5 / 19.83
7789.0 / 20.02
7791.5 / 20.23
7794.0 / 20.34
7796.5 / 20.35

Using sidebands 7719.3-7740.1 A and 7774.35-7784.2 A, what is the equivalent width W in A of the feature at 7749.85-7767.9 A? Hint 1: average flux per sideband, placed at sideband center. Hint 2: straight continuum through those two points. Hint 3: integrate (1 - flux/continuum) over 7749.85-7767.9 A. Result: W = 1.0 A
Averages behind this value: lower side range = 20.7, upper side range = 20.1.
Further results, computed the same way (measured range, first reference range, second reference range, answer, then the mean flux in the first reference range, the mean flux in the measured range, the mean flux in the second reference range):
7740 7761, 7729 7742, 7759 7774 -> 0.8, 21.1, 19.6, 19.7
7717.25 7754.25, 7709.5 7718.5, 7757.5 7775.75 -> -1.6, 19.3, 20.3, 19.7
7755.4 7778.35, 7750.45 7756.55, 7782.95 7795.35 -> -0.3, 19.1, 19.7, 20.1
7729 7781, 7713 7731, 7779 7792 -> -0.1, 20.1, 20.1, 20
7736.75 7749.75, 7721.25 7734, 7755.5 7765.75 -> -0.3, 20.7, 20.4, 19.2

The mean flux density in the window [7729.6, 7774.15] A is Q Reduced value 20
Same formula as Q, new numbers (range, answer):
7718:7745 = 20.7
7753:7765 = 19.2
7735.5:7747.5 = 20.7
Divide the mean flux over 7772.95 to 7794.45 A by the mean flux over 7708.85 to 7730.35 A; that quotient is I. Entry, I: 1.0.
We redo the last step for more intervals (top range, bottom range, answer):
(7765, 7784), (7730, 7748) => 0.97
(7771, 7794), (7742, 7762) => 1.03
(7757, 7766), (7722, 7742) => 0.92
